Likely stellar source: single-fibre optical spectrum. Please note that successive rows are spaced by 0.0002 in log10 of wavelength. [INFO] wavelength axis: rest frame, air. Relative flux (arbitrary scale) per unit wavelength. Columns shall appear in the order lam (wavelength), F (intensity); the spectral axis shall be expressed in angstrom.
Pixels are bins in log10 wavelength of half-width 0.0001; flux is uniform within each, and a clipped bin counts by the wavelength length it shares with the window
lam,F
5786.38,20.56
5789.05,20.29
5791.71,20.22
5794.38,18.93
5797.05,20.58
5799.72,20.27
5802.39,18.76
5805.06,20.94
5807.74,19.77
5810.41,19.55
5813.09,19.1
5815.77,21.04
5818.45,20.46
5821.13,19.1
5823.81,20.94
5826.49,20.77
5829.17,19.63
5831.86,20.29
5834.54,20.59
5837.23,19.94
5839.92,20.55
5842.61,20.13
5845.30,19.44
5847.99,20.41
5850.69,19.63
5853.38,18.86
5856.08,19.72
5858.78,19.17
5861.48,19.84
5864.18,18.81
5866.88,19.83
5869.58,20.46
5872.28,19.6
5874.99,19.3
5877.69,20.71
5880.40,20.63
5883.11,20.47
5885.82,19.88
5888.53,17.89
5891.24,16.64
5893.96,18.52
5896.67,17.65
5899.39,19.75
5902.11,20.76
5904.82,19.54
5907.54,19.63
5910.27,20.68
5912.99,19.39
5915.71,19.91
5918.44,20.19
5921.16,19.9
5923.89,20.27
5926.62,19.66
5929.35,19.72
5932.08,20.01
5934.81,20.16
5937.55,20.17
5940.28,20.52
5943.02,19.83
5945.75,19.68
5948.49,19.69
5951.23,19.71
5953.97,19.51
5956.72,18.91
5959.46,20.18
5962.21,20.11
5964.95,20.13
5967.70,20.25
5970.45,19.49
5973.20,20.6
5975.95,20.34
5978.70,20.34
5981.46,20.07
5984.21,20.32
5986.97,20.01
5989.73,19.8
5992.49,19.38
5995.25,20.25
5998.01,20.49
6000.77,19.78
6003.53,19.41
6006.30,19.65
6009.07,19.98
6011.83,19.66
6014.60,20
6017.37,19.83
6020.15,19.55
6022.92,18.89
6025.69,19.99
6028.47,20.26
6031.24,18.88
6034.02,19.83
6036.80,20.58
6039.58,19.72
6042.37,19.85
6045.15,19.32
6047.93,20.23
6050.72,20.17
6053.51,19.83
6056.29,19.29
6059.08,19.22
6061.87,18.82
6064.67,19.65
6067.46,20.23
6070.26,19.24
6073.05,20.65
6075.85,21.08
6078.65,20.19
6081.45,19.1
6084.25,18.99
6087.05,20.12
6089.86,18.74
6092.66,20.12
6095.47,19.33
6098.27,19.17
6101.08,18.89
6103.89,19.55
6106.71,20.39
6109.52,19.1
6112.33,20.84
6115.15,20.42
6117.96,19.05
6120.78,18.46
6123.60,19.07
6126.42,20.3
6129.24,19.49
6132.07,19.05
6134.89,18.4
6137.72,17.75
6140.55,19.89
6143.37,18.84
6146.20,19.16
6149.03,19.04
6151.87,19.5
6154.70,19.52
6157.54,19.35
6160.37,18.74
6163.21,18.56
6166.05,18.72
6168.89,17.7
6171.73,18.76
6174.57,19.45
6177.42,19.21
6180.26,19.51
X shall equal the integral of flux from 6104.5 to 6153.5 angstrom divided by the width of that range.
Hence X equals 19.3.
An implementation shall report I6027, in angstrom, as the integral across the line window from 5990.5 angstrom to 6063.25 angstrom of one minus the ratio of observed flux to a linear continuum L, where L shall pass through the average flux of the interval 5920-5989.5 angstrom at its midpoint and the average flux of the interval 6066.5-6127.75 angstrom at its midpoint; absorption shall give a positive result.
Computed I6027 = 0.4 angstrom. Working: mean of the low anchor 20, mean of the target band 19.7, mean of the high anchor 19.7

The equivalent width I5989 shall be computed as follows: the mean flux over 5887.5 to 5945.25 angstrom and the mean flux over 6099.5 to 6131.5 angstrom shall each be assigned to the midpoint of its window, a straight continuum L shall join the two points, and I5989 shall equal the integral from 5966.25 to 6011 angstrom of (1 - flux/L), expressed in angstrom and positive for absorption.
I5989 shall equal -0.98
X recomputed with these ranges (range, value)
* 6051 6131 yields 19.6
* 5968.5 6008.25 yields 20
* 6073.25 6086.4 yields 19.9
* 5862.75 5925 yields 19.6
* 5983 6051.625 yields 19.8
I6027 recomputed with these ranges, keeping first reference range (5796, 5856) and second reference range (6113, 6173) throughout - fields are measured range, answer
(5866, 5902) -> 0.9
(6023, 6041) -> -0.4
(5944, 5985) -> -0.7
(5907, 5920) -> -0.1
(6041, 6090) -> -1.1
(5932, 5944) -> -0.3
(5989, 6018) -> -0.5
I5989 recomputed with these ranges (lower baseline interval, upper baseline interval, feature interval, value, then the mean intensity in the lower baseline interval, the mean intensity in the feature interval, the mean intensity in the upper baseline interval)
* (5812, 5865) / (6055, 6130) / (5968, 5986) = -0.4 angstrom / 19.9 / 20.2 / 19.6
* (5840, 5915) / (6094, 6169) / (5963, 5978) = -0.6 angstrom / 19.6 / 20.2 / 19.2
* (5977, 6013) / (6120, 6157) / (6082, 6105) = 0.0 angstrom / 19.9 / 19.4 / 19.1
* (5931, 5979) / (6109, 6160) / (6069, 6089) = -0.4 angstrom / 20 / 19.9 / 19.3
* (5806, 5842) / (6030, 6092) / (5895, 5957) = 0.5 angstrom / 20.1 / 19.8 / 19.7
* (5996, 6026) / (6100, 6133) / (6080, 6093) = 0.2 angstrom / 19.8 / 19.4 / 19.6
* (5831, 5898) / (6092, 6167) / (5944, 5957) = -0.1 angstrom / 19.6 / 19.6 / 19.3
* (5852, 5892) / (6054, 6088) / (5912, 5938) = -0.5 angstrom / 19.5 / 19.9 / 19.7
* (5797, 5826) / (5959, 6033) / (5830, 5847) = -0.1 angstrom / 20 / 20.1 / 19.9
